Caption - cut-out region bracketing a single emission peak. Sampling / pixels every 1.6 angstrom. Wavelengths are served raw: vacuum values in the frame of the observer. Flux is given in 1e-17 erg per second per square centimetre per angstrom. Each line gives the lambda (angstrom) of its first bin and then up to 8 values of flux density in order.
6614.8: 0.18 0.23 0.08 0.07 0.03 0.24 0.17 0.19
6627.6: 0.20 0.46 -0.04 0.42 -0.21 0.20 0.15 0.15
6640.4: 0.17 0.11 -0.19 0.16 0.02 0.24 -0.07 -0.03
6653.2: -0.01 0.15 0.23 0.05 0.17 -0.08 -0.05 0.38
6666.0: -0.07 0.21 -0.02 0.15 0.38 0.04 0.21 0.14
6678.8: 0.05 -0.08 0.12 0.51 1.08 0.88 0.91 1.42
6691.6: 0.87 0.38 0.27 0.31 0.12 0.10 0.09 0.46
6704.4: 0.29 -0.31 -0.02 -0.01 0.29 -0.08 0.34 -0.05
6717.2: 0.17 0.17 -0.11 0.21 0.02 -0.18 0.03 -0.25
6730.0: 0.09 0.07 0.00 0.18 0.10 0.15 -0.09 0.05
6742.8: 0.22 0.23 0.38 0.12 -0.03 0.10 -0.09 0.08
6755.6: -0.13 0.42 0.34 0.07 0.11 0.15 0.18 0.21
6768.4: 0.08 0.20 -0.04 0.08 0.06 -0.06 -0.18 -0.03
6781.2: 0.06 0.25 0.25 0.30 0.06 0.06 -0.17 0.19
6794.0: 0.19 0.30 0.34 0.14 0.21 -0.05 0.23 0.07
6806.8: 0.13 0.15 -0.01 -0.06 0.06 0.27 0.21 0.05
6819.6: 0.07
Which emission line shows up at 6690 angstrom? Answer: [O II]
